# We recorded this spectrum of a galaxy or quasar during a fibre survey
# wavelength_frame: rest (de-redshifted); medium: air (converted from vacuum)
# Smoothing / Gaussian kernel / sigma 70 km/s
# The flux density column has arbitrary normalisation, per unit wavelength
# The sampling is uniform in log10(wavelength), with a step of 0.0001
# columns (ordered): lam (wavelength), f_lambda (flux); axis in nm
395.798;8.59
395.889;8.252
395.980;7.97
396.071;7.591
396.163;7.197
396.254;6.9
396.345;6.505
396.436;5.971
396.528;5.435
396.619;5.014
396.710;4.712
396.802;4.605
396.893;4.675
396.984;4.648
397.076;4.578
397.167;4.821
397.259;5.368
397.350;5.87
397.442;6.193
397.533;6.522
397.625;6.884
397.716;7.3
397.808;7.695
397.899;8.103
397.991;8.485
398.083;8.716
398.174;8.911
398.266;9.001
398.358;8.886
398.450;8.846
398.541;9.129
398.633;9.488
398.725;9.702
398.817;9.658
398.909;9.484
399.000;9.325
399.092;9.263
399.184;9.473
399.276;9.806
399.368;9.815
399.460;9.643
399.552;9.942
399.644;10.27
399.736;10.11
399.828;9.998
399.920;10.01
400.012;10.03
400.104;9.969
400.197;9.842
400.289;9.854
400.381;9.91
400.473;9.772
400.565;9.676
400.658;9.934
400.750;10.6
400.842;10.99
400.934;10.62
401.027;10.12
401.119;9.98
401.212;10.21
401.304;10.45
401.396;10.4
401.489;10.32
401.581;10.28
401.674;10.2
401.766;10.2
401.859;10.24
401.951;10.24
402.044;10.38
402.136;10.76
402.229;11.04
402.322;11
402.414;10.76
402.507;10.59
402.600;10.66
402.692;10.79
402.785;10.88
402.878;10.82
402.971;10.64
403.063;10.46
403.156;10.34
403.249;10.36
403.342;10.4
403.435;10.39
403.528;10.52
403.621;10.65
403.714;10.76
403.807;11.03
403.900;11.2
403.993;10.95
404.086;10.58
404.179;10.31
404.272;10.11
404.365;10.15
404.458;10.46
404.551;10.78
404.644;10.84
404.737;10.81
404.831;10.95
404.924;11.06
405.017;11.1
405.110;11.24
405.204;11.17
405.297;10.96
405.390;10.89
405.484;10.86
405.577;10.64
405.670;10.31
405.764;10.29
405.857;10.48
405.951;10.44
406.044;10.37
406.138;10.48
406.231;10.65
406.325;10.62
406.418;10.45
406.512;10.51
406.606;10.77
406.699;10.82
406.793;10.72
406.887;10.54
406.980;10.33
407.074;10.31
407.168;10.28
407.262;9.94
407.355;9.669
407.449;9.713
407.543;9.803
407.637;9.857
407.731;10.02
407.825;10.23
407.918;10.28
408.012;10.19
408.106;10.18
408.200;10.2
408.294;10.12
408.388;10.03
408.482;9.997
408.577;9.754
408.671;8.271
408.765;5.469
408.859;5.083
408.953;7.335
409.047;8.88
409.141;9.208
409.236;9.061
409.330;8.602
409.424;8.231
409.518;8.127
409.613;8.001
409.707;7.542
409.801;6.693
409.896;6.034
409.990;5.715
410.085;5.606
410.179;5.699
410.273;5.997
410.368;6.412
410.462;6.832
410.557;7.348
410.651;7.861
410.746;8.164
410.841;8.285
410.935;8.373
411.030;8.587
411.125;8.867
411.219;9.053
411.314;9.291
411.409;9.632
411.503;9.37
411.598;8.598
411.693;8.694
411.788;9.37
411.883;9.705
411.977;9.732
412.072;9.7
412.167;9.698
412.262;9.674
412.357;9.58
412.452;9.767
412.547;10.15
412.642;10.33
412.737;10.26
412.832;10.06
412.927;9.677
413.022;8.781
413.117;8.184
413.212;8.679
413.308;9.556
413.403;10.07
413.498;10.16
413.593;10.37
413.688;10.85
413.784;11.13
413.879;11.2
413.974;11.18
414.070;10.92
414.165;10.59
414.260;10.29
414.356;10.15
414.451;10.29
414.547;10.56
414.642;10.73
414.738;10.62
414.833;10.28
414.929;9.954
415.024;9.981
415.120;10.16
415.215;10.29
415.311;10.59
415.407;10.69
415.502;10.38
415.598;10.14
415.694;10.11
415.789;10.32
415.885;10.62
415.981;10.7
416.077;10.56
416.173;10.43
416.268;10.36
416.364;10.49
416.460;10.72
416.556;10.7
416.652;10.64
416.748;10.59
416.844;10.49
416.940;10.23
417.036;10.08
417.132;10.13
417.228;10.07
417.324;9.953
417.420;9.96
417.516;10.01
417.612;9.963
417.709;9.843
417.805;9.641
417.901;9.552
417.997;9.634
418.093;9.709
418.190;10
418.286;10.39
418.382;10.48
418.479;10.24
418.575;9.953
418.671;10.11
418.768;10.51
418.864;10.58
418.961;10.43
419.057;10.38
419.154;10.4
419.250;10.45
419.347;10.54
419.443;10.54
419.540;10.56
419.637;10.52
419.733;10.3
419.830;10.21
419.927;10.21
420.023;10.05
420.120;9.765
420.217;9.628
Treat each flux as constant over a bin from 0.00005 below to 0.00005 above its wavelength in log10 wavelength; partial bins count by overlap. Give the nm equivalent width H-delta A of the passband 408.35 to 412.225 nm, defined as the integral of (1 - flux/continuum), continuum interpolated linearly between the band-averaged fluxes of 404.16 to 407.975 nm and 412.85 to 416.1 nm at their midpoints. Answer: 0.84 nm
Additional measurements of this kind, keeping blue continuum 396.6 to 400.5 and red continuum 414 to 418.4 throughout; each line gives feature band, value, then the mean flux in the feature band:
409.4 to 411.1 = 0.42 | 7.2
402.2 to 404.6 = -0.50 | 10.6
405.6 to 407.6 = -0.26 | 10.4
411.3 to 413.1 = 0.05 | 9.57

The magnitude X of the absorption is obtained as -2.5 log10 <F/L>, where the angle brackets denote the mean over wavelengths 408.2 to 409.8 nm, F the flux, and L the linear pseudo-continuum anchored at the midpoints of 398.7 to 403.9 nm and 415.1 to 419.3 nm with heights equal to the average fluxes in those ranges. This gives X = 0.222 mag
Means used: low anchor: 10.3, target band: 8.36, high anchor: 10.3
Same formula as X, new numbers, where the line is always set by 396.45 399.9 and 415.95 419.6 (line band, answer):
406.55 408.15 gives -0.14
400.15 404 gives -0.25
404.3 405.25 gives -0.24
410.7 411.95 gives 0.06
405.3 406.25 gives -0.20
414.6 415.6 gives -0.04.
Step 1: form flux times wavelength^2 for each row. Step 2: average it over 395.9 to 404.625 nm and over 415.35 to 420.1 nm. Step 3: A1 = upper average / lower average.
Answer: 1.21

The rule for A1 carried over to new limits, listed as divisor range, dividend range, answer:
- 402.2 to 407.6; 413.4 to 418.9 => 1.03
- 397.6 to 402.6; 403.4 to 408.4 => 1.11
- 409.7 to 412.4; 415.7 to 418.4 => 1.29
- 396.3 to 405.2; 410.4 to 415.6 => 1.09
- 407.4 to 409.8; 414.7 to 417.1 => 1.21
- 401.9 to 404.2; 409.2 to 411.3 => 0.73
